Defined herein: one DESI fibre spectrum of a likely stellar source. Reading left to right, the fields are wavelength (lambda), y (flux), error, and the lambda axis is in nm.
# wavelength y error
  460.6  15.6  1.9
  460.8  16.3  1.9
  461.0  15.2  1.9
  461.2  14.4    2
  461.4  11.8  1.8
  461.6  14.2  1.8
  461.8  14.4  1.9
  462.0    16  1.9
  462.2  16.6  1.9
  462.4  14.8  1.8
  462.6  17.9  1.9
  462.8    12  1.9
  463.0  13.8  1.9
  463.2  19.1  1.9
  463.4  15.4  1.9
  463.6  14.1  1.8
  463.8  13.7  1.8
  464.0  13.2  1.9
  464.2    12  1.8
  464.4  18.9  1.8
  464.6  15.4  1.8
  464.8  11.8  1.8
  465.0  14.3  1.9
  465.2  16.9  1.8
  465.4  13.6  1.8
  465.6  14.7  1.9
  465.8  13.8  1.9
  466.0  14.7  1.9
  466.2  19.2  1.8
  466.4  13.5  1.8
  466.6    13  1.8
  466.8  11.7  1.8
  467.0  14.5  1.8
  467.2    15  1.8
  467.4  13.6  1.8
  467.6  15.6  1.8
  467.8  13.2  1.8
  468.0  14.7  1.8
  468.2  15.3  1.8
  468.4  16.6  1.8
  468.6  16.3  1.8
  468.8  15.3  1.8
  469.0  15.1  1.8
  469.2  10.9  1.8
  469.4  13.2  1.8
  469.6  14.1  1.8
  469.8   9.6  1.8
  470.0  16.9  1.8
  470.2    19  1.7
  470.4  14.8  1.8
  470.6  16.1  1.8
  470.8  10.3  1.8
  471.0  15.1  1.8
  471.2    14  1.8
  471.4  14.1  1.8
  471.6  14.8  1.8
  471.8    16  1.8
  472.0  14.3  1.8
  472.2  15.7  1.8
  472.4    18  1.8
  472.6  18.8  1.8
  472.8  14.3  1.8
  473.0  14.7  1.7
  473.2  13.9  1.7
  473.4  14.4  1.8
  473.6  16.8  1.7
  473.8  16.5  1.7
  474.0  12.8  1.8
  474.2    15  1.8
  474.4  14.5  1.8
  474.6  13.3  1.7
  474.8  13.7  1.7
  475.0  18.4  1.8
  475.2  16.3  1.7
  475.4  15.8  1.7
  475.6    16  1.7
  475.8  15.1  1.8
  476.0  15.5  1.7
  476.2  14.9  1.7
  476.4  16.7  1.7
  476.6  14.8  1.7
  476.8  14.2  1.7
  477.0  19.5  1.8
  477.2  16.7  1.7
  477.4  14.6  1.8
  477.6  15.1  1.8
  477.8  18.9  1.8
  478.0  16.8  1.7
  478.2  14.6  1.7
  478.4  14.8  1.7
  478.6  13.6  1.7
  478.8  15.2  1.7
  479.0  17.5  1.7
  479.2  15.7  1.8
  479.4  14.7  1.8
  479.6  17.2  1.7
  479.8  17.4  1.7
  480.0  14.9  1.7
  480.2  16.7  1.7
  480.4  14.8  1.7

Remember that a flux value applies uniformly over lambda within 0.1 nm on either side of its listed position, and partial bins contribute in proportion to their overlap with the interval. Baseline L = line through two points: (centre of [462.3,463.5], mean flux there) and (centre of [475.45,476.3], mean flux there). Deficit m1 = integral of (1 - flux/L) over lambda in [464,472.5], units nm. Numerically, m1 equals 0.45 nm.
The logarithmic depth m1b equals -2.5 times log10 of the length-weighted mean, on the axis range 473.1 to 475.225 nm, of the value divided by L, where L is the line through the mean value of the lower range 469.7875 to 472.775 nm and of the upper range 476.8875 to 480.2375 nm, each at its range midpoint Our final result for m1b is 0.04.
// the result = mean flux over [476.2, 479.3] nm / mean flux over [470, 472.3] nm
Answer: 1.06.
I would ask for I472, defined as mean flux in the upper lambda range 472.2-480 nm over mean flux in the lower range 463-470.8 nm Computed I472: 1.07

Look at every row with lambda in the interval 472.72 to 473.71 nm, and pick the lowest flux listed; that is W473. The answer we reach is 13.9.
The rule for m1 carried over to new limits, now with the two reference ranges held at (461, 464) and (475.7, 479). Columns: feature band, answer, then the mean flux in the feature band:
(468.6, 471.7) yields 0.20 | 14.3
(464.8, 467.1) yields 0.09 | 14.4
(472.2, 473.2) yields -0.04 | 16.1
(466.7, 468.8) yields 0.07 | 14.7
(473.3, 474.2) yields 0.02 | 15.1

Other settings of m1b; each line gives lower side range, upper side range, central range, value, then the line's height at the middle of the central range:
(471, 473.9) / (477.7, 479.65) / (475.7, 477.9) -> -0.018 mag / 15.7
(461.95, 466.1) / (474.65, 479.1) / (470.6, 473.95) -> 0.027 mag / 15.5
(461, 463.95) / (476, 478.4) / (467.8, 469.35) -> 0.044 mag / 15.3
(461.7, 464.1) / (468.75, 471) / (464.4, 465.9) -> 0.009 mag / 14.8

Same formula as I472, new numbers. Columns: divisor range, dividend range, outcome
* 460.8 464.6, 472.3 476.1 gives 1.04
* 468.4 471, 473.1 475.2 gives 1.04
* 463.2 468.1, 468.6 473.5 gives 1.02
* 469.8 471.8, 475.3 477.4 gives 1.07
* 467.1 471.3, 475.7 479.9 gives 1.09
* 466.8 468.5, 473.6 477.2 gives 1.06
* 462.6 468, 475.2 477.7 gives 1.08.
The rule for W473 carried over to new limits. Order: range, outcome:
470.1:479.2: 10.3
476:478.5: 14.2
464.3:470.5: 9.6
